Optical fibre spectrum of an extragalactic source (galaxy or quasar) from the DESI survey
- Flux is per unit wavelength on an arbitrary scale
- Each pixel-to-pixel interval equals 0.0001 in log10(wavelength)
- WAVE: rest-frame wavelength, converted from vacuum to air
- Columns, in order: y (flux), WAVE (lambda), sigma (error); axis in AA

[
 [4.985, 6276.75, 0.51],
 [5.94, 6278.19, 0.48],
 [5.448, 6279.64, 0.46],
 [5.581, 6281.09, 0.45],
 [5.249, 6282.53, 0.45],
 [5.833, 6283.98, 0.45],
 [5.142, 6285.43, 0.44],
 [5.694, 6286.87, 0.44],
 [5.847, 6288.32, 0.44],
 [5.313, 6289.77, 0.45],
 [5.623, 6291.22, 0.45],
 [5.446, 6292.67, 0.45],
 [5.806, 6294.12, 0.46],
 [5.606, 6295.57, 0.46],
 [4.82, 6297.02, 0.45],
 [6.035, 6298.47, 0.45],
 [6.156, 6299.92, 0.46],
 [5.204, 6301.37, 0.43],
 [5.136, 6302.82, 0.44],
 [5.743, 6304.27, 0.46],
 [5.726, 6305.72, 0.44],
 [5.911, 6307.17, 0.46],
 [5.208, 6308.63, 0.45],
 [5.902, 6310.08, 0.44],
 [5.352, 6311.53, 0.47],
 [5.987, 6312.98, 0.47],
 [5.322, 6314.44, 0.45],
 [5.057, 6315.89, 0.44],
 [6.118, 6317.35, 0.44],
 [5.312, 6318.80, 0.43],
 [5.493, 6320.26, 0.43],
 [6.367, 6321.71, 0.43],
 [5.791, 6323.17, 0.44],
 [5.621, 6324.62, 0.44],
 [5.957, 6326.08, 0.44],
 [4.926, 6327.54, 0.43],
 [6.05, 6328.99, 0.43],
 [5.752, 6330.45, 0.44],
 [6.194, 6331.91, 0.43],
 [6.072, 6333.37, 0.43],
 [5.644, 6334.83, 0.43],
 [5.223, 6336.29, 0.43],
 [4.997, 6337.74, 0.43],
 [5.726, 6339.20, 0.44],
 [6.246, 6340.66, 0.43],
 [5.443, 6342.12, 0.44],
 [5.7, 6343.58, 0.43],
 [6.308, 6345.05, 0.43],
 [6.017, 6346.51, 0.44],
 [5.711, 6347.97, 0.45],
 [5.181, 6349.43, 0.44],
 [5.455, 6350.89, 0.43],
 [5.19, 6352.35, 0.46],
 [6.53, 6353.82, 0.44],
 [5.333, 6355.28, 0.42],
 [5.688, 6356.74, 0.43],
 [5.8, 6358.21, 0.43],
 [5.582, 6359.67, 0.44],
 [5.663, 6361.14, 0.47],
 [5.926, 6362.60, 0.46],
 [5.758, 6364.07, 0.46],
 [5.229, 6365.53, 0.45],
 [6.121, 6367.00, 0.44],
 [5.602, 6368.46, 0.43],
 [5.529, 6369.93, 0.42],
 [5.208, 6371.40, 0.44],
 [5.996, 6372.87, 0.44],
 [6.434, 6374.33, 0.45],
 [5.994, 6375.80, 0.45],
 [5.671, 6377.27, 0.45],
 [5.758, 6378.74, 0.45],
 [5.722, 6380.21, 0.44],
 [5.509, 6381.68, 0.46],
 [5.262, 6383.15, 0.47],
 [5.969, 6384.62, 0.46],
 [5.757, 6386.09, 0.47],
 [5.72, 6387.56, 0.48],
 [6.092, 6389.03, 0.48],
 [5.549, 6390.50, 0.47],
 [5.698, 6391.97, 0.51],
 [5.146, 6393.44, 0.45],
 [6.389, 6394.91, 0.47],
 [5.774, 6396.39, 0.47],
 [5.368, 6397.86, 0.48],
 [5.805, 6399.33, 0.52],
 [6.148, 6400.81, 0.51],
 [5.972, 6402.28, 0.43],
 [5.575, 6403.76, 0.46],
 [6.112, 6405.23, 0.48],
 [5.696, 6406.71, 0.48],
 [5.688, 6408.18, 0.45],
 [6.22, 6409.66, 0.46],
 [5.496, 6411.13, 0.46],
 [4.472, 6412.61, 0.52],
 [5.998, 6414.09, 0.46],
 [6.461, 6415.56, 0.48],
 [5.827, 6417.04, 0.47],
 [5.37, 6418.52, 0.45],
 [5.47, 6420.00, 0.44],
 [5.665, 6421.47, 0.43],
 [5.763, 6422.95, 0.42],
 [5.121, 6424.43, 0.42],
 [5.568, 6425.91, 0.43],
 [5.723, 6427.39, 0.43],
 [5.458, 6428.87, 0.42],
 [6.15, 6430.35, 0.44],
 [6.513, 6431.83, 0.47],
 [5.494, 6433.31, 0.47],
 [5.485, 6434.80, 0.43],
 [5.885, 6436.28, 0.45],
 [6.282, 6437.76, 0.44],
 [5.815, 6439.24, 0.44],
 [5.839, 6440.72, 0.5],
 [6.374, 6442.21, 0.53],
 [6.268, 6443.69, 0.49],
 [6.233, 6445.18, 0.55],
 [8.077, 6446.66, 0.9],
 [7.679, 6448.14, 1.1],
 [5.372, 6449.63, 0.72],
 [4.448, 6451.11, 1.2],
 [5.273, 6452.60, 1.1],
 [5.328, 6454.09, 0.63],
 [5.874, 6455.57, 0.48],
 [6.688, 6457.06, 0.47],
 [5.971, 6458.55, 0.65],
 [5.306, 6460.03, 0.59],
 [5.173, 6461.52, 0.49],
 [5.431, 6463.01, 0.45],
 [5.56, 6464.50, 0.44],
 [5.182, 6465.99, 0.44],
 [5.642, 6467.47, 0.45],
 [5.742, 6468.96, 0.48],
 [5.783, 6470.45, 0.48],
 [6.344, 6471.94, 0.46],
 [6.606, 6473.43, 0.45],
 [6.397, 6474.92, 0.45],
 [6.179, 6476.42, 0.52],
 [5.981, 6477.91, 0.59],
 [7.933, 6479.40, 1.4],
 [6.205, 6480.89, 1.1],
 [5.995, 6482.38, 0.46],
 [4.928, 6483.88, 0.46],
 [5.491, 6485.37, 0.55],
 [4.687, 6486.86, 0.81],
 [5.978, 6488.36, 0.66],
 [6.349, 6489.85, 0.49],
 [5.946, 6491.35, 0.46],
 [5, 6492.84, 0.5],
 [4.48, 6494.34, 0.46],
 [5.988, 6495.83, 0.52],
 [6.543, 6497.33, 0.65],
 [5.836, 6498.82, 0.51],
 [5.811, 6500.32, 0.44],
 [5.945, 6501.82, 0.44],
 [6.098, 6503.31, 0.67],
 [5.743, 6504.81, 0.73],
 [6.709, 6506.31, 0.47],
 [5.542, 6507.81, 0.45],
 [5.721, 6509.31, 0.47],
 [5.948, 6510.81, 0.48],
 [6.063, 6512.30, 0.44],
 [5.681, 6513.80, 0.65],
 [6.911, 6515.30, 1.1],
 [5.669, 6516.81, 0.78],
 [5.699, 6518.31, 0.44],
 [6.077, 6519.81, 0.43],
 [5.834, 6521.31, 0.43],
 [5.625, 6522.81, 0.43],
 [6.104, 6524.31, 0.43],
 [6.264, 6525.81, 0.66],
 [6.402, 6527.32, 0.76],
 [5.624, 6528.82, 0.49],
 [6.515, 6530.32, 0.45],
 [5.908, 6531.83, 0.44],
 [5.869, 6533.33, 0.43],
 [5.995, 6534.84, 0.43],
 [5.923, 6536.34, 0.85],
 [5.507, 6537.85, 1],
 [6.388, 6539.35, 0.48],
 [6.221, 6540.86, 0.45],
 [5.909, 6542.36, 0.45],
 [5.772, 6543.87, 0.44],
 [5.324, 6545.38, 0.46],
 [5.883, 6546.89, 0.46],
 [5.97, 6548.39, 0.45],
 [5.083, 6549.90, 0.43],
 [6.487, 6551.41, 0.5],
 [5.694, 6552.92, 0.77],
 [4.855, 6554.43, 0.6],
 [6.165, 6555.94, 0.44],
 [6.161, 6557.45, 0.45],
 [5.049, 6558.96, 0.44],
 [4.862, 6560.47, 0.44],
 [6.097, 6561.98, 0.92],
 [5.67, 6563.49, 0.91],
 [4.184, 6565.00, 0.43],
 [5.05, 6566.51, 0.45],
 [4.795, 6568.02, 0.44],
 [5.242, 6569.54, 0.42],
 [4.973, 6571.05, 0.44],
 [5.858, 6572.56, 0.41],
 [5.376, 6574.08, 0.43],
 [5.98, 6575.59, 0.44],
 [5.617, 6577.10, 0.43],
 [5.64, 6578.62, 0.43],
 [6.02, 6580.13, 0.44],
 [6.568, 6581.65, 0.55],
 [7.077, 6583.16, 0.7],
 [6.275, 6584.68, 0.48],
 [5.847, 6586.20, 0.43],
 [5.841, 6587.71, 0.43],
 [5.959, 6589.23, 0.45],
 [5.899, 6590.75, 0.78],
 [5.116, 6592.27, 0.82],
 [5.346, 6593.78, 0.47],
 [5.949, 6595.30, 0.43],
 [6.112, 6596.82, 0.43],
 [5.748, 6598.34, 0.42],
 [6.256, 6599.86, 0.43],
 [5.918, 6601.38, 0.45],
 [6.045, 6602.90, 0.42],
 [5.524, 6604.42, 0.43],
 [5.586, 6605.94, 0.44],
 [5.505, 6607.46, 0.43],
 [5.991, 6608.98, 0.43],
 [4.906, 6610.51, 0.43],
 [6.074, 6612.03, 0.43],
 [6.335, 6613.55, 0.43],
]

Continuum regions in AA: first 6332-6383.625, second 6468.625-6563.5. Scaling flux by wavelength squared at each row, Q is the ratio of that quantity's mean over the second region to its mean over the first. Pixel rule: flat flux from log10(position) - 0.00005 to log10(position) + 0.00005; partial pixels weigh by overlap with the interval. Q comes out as 1.09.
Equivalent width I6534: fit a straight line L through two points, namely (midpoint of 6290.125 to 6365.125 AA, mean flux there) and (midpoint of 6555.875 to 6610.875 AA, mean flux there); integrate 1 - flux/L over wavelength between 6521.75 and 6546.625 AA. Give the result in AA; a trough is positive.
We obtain -1.2 AA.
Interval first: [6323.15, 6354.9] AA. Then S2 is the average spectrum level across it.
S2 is 5.71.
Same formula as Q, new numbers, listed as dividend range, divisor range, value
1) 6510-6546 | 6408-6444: 1.07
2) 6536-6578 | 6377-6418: 1.02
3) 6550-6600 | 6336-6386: 1.06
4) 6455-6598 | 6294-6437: 1.07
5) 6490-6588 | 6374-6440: 1.05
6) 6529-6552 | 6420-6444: 1.05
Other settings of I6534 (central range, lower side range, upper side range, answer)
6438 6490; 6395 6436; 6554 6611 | -2.1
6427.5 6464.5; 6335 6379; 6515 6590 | -1.2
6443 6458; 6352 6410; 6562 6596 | -1.0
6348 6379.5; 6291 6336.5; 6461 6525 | 0.1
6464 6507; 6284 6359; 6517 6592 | -1.2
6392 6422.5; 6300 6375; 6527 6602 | -0.2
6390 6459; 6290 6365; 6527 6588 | -1.8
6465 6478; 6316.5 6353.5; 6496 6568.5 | -0.4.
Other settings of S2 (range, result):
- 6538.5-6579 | 5.57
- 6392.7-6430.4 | 5.7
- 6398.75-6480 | 5.89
